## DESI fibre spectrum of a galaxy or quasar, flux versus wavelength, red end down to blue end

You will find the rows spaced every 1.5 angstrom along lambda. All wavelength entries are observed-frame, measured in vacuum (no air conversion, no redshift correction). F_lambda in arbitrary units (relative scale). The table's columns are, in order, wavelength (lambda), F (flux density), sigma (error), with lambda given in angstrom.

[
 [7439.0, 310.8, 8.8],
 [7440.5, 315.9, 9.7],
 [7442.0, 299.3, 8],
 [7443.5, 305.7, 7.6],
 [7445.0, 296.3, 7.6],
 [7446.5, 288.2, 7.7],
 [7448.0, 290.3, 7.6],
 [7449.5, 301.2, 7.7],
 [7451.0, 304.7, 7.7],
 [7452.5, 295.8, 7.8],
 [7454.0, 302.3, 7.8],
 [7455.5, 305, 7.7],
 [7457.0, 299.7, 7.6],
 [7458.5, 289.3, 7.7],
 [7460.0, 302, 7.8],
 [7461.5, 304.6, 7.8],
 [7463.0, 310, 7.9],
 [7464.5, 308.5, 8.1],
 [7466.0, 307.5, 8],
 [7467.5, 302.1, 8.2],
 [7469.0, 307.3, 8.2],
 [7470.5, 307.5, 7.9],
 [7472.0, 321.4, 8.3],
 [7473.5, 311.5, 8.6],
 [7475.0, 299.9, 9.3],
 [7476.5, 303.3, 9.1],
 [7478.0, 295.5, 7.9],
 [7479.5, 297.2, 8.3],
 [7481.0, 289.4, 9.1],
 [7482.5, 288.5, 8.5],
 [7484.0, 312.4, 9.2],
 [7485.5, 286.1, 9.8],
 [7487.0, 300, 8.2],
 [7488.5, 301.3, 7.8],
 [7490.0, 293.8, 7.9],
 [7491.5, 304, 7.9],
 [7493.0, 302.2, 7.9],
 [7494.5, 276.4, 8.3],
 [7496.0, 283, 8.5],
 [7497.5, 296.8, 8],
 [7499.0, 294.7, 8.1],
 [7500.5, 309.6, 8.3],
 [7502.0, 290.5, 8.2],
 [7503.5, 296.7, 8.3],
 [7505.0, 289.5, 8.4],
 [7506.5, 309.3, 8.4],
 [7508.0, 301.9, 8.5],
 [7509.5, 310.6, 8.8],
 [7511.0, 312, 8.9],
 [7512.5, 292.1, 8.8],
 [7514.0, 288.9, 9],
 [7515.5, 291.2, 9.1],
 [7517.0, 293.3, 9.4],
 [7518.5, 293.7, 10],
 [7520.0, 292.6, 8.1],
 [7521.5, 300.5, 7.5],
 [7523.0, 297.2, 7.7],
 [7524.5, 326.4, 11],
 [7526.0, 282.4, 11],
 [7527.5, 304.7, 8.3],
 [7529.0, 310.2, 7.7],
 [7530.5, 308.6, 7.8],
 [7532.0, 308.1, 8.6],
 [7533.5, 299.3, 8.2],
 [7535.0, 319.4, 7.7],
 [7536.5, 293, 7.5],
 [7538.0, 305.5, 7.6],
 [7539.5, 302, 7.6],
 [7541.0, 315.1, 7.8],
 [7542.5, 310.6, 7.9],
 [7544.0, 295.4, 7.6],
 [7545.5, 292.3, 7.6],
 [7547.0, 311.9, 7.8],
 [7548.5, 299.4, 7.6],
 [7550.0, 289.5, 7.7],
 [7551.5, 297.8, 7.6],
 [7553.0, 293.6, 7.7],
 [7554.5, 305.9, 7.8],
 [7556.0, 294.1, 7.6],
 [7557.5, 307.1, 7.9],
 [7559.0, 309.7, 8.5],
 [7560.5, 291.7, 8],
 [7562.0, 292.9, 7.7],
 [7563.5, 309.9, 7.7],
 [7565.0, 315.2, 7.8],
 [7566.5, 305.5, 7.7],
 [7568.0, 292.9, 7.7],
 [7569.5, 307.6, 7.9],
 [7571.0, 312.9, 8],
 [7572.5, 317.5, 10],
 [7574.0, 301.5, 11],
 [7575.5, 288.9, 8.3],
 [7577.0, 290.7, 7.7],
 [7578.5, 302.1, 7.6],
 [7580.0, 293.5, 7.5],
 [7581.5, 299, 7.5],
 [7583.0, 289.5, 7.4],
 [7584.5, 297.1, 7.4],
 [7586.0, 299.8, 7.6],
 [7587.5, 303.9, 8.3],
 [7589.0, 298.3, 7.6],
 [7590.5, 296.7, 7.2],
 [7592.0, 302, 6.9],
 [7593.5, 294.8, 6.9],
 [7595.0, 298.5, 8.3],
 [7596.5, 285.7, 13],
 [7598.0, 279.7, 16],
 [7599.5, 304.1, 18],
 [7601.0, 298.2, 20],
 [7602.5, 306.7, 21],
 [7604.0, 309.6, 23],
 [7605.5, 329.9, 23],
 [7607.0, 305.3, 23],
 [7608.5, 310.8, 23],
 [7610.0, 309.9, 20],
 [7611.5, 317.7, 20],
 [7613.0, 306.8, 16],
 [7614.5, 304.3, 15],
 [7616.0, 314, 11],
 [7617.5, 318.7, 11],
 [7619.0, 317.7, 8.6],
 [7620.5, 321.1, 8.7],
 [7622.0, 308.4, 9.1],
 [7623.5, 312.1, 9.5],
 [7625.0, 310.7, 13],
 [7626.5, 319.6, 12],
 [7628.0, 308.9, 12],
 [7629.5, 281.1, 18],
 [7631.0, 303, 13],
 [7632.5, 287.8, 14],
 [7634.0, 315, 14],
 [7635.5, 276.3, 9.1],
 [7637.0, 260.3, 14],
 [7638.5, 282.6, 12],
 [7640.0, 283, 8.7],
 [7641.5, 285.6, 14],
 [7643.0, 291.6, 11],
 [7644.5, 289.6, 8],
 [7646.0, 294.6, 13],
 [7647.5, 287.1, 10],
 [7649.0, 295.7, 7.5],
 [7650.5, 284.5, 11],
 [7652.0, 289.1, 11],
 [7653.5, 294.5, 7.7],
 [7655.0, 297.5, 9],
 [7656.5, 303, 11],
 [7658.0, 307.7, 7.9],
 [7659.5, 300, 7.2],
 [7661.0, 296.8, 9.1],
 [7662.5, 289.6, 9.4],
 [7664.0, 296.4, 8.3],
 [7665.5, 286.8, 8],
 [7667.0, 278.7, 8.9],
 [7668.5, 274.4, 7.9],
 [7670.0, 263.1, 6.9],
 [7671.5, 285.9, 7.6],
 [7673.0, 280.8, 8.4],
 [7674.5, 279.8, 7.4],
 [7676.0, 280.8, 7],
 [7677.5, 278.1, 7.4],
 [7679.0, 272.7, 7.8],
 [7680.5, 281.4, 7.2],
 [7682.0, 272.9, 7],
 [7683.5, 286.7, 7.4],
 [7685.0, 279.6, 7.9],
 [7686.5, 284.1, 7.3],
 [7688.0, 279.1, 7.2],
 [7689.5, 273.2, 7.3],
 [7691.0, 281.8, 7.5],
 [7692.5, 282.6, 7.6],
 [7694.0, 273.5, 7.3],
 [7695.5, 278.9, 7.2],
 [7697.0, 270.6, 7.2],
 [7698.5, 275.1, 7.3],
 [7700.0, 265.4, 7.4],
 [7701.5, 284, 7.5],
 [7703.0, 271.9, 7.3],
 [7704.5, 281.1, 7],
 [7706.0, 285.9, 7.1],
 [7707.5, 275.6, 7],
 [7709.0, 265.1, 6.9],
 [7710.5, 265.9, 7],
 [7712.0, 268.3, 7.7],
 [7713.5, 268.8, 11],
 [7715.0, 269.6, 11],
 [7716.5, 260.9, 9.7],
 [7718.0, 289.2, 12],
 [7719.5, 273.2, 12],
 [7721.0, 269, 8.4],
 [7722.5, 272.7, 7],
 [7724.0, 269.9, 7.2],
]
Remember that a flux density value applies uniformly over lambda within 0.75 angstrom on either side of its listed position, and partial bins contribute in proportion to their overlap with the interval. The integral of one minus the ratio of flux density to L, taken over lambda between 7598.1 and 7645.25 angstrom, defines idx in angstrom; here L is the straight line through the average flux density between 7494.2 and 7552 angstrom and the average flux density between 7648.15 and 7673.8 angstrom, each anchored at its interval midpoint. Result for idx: -1.6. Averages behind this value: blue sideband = 300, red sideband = 290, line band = 303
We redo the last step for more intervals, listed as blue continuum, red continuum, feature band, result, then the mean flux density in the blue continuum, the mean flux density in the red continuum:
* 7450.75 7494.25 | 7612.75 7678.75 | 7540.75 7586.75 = -0.5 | 301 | 294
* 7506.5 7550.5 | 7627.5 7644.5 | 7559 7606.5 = -0.9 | 302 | 288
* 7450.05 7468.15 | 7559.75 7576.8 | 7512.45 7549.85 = 0.2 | 303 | 303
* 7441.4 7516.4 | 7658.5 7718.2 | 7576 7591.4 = -0.4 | 300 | 278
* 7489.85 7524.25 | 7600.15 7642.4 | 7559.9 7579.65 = -0.1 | 297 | 304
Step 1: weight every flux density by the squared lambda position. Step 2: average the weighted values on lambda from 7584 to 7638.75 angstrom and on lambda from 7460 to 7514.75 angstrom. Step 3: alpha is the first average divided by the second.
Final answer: 1.04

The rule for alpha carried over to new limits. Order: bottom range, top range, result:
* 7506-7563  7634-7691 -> 0.98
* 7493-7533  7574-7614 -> 1.03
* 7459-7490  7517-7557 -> 1.01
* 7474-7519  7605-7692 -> 1.03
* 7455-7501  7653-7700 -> 0.99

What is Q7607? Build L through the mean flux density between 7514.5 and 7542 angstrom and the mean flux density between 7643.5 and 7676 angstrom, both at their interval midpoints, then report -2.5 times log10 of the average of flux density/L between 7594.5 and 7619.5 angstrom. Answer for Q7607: -0.05 mag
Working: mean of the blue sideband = 302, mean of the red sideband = 289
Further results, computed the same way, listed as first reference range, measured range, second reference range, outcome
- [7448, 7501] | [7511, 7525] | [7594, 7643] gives 0.012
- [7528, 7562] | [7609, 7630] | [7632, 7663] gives -0.061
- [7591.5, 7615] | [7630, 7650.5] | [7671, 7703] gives 0.016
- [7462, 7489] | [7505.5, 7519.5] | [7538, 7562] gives 0.011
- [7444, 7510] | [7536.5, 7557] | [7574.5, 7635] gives 0.003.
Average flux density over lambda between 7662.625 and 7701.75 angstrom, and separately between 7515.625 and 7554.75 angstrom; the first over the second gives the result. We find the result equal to 0.9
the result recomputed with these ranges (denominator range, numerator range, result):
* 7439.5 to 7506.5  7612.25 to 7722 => 0.96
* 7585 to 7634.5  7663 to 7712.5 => 0.91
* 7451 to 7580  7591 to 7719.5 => 0.96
